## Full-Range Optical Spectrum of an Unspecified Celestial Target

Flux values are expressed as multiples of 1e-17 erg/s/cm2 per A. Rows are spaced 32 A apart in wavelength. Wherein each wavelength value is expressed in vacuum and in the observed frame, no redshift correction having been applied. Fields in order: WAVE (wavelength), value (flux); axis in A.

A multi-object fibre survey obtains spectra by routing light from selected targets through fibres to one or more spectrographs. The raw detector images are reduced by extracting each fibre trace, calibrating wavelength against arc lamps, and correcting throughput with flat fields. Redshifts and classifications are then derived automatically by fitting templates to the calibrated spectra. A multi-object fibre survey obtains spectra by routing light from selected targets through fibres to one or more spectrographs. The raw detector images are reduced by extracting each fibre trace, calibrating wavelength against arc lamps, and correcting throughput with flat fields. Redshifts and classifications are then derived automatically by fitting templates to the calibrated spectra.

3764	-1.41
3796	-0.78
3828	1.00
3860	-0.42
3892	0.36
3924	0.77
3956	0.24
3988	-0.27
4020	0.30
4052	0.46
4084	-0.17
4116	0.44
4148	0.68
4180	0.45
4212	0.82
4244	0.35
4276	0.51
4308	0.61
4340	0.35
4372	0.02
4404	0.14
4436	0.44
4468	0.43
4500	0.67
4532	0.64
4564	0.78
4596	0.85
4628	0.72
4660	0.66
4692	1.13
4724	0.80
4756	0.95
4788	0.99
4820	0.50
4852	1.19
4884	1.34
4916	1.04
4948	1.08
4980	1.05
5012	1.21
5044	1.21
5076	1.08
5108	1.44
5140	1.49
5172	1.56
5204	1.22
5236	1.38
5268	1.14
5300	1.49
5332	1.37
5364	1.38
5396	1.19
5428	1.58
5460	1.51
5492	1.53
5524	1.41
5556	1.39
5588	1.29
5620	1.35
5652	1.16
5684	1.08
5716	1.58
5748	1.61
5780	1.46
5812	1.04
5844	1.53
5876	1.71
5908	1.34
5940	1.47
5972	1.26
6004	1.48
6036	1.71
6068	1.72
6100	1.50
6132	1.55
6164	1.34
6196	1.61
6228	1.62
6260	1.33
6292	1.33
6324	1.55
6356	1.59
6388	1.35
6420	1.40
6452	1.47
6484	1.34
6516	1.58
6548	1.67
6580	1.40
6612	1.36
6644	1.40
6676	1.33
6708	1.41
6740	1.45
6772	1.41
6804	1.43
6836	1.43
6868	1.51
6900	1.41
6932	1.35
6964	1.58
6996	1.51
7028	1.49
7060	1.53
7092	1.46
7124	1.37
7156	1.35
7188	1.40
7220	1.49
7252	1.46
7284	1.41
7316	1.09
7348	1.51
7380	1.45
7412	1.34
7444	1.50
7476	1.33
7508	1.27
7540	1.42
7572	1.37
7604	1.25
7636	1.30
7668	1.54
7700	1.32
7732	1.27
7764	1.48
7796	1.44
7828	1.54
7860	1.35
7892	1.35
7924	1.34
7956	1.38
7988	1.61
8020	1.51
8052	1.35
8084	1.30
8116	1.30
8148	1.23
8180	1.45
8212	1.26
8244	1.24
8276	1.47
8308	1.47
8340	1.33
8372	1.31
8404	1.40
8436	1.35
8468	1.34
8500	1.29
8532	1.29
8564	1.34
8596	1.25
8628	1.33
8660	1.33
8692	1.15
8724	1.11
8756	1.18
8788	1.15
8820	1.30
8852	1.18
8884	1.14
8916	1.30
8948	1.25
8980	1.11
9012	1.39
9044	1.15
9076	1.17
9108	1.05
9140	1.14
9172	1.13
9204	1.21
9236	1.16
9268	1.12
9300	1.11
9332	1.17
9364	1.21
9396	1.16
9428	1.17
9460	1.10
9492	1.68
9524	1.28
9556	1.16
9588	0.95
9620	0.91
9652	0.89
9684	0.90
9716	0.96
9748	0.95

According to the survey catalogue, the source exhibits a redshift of 0.216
